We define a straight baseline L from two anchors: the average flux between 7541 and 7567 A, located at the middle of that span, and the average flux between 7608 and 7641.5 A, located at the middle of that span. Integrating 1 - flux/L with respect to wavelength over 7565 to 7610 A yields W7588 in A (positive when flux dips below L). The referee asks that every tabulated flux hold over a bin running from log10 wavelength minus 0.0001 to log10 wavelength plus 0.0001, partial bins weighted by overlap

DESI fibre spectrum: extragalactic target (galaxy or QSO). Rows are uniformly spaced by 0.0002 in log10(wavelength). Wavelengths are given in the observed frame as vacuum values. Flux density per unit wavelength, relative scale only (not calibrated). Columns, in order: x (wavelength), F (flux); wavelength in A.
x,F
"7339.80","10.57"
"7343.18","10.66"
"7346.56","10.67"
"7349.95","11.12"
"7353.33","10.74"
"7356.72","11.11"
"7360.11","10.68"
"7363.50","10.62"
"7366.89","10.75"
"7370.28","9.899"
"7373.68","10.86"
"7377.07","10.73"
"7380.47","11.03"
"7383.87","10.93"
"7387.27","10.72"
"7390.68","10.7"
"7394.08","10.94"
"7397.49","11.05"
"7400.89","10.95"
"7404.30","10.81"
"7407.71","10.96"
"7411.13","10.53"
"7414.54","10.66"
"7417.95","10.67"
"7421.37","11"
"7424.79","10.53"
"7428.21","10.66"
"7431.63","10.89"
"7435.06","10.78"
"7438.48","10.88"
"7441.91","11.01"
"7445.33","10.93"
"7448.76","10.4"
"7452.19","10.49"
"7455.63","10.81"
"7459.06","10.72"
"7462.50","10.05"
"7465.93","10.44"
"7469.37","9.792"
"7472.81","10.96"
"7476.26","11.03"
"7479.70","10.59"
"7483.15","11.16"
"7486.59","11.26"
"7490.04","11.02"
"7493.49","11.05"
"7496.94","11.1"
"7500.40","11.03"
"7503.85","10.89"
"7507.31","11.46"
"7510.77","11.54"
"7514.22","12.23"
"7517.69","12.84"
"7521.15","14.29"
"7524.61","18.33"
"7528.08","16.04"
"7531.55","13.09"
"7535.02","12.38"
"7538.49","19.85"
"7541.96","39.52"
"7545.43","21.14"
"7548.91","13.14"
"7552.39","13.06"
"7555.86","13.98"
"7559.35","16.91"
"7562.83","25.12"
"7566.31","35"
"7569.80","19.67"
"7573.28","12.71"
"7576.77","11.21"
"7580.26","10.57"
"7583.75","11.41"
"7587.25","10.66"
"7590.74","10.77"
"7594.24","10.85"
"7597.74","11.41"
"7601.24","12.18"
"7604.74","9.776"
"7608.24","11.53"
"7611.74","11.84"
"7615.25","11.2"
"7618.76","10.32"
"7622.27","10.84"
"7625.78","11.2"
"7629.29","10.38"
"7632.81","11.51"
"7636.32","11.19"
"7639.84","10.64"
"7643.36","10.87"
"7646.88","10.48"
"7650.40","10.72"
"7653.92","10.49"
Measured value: 8.62 A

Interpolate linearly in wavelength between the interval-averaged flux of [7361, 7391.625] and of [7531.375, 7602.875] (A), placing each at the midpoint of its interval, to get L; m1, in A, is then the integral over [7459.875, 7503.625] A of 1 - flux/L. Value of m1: 9.8 A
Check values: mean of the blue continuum 10.7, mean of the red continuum 16.5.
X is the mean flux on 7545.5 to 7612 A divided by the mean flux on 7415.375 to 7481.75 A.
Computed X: 1.36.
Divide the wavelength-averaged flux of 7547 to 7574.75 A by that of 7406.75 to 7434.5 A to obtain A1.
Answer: 1.75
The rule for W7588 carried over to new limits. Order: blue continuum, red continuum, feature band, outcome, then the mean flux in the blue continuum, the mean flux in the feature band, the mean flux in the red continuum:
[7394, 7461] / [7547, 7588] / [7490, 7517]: 4.7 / 10.8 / 11.4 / 16.3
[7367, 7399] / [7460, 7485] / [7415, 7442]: -0.3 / 10.8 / 10.8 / 10.6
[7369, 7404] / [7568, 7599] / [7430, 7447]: 0.4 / 10.8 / 10.9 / 12.2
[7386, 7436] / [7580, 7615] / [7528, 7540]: -4.5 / 10.8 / 15.2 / 11.1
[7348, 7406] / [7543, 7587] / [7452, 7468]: 3.7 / 10.8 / 10.5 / 17.1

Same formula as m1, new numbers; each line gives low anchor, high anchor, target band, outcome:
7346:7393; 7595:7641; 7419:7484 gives 1.08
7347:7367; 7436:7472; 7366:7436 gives -0.34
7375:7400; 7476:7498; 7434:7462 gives 0.64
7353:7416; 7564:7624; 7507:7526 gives -1.89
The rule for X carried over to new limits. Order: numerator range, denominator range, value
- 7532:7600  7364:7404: 1.55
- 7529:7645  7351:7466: 1.34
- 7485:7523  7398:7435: 1.09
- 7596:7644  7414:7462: 1.03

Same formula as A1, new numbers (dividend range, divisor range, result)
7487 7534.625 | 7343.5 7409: 1.17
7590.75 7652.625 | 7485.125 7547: 0.73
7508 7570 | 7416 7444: 1.67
